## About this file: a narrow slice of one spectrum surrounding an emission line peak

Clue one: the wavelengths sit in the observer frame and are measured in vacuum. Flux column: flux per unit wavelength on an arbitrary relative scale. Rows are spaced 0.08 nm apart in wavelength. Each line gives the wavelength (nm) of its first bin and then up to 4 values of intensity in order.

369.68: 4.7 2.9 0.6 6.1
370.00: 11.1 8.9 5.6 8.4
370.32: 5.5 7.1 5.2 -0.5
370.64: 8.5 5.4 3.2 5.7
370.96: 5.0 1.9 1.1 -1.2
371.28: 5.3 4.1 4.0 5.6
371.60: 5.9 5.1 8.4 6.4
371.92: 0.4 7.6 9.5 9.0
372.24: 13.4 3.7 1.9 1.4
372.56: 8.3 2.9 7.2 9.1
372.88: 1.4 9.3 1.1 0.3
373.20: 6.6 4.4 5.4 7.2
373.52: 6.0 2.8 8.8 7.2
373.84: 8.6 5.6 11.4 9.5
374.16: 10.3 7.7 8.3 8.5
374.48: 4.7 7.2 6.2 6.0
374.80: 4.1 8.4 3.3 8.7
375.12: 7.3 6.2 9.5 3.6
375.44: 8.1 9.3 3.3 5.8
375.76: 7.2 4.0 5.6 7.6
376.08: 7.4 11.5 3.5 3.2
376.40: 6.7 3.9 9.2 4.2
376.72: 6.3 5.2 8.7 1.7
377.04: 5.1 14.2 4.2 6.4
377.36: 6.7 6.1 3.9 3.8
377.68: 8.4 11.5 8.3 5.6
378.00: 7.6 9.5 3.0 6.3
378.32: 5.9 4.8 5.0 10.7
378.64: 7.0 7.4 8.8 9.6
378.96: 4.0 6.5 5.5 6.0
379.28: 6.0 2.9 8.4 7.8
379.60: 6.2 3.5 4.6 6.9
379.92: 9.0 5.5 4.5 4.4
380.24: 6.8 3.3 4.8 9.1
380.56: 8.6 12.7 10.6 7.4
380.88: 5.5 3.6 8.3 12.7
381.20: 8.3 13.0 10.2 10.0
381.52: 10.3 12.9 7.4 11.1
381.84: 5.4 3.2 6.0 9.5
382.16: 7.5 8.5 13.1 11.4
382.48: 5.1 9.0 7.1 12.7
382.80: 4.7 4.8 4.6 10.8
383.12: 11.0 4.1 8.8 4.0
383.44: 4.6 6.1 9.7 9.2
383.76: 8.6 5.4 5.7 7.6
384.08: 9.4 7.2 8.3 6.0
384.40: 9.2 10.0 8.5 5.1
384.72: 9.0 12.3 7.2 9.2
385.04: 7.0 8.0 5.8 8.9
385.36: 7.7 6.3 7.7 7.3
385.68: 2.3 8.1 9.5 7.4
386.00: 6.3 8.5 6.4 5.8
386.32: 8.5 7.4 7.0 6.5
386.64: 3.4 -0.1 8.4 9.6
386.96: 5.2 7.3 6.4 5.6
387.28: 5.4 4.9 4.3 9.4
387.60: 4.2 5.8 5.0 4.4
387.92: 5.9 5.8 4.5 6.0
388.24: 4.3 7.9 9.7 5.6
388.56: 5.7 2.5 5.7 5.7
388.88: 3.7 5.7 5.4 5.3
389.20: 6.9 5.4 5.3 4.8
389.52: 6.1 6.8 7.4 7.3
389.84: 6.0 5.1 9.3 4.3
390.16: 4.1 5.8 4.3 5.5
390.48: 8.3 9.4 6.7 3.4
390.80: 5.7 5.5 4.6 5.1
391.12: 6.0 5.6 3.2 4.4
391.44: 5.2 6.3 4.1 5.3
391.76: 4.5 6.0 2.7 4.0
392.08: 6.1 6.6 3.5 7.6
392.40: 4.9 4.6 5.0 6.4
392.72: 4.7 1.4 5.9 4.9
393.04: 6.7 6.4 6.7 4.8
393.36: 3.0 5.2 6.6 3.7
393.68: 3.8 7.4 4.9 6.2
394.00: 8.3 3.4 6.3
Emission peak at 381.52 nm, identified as C IV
